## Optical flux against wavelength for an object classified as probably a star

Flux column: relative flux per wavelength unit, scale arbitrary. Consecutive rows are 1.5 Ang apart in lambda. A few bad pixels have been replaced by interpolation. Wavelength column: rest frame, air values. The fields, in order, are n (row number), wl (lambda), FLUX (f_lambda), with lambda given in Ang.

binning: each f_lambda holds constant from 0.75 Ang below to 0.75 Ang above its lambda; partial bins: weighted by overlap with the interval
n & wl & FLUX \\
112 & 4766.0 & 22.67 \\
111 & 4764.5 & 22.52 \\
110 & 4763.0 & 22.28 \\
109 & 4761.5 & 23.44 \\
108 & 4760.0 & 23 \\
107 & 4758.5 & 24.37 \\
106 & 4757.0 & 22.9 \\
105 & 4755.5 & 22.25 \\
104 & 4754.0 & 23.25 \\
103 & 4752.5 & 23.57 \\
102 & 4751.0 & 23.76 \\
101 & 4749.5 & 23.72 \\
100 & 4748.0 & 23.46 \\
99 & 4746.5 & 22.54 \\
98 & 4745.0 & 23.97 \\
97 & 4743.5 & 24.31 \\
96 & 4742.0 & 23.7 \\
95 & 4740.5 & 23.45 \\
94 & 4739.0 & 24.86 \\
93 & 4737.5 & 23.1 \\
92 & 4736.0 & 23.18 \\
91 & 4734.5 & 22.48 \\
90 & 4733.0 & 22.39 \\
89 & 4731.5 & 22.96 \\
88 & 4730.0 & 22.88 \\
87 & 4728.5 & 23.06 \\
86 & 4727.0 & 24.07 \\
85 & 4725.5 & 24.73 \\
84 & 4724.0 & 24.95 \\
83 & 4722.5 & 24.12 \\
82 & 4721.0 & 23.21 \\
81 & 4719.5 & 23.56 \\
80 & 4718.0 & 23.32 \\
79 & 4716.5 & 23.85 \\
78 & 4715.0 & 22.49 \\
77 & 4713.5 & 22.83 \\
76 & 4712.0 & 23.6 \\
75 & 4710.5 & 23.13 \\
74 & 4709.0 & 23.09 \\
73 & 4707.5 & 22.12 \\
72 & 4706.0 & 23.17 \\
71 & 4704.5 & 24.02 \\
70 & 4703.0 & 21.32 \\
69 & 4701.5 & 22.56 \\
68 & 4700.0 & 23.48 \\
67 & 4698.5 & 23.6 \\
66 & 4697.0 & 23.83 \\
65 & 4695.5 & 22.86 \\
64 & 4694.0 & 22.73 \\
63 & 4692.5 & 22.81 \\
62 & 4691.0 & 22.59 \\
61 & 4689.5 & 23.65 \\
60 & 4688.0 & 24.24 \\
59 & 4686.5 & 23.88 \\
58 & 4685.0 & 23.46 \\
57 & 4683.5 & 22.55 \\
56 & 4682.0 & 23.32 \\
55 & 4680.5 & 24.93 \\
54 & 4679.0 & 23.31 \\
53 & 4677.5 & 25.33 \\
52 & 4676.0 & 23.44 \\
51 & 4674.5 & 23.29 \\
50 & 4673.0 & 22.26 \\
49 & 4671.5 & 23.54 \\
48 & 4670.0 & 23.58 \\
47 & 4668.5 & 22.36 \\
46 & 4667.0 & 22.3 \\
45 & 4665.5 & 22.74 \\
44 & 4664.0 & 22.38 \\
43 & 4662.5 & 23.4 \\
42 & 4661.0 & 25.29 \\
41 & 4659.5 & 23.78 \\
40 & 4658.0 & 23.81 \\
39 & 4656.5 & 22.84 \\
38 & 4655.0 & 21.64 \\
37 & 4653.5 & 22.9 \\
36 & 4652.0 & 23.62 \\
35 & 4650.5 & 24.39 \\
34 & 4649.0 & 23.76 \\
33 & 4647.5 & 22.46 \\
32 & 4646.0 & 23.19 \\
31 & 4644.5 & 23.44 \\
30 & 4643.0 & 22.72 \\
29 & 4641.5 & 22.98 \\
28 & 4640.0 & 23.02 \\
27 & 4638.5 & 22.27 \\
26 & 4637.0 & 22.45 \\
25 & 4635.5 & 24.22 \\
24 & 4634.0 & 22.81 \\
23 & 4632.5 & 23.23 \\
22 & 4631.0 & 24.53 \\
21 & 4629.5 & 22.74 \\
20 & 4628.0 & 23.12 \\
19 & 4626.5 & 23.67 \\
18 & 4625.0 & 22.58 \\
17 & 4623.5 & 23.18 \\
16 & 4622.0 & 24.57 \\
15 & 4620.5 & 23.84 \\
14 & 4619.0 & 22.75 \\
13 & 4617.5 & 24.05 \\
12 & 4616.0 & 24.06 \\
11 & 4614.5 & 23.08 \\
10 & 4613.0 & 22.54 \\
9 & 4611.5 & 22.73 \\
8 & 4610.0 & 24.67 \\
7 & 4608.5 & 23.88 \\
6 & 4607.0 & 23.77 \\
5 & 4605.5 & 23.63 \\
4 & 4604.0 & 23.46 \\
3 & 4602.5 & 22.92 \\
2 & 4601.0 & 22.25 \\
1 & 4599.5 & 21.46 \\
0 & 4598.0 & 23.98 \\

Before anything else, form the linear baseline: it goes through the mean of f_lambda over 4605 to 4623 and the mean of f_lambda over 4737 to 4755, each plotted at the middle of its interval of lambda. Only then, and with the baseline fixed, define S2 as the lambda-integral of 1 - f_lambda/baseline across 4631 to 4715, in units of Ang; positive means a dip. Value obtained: 1.5 Ang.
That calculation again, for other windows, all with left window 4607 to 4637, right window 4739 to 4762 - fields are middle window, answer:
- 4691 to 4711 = 0.44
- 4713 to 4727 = -0.13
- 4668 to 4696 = 0.11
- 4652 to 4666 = 0.15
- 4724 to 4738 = 0.11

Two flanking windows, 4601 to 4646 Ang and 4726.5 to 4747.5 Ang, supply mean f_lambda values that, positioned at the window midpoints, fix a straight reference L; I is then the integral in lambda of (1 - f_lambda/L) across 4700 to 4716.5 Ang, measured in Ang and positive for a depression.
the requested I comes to 0.30 Ang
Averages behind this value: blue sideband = 23.3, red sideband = 23.3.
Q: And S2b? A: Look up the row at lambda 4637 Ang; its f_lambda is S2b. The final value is 22.45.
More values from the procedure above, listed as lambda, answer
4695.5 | 22.86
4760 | 23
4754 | 23.25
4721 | 23.21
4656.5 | 22.84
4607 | 23.77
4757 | 22.9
